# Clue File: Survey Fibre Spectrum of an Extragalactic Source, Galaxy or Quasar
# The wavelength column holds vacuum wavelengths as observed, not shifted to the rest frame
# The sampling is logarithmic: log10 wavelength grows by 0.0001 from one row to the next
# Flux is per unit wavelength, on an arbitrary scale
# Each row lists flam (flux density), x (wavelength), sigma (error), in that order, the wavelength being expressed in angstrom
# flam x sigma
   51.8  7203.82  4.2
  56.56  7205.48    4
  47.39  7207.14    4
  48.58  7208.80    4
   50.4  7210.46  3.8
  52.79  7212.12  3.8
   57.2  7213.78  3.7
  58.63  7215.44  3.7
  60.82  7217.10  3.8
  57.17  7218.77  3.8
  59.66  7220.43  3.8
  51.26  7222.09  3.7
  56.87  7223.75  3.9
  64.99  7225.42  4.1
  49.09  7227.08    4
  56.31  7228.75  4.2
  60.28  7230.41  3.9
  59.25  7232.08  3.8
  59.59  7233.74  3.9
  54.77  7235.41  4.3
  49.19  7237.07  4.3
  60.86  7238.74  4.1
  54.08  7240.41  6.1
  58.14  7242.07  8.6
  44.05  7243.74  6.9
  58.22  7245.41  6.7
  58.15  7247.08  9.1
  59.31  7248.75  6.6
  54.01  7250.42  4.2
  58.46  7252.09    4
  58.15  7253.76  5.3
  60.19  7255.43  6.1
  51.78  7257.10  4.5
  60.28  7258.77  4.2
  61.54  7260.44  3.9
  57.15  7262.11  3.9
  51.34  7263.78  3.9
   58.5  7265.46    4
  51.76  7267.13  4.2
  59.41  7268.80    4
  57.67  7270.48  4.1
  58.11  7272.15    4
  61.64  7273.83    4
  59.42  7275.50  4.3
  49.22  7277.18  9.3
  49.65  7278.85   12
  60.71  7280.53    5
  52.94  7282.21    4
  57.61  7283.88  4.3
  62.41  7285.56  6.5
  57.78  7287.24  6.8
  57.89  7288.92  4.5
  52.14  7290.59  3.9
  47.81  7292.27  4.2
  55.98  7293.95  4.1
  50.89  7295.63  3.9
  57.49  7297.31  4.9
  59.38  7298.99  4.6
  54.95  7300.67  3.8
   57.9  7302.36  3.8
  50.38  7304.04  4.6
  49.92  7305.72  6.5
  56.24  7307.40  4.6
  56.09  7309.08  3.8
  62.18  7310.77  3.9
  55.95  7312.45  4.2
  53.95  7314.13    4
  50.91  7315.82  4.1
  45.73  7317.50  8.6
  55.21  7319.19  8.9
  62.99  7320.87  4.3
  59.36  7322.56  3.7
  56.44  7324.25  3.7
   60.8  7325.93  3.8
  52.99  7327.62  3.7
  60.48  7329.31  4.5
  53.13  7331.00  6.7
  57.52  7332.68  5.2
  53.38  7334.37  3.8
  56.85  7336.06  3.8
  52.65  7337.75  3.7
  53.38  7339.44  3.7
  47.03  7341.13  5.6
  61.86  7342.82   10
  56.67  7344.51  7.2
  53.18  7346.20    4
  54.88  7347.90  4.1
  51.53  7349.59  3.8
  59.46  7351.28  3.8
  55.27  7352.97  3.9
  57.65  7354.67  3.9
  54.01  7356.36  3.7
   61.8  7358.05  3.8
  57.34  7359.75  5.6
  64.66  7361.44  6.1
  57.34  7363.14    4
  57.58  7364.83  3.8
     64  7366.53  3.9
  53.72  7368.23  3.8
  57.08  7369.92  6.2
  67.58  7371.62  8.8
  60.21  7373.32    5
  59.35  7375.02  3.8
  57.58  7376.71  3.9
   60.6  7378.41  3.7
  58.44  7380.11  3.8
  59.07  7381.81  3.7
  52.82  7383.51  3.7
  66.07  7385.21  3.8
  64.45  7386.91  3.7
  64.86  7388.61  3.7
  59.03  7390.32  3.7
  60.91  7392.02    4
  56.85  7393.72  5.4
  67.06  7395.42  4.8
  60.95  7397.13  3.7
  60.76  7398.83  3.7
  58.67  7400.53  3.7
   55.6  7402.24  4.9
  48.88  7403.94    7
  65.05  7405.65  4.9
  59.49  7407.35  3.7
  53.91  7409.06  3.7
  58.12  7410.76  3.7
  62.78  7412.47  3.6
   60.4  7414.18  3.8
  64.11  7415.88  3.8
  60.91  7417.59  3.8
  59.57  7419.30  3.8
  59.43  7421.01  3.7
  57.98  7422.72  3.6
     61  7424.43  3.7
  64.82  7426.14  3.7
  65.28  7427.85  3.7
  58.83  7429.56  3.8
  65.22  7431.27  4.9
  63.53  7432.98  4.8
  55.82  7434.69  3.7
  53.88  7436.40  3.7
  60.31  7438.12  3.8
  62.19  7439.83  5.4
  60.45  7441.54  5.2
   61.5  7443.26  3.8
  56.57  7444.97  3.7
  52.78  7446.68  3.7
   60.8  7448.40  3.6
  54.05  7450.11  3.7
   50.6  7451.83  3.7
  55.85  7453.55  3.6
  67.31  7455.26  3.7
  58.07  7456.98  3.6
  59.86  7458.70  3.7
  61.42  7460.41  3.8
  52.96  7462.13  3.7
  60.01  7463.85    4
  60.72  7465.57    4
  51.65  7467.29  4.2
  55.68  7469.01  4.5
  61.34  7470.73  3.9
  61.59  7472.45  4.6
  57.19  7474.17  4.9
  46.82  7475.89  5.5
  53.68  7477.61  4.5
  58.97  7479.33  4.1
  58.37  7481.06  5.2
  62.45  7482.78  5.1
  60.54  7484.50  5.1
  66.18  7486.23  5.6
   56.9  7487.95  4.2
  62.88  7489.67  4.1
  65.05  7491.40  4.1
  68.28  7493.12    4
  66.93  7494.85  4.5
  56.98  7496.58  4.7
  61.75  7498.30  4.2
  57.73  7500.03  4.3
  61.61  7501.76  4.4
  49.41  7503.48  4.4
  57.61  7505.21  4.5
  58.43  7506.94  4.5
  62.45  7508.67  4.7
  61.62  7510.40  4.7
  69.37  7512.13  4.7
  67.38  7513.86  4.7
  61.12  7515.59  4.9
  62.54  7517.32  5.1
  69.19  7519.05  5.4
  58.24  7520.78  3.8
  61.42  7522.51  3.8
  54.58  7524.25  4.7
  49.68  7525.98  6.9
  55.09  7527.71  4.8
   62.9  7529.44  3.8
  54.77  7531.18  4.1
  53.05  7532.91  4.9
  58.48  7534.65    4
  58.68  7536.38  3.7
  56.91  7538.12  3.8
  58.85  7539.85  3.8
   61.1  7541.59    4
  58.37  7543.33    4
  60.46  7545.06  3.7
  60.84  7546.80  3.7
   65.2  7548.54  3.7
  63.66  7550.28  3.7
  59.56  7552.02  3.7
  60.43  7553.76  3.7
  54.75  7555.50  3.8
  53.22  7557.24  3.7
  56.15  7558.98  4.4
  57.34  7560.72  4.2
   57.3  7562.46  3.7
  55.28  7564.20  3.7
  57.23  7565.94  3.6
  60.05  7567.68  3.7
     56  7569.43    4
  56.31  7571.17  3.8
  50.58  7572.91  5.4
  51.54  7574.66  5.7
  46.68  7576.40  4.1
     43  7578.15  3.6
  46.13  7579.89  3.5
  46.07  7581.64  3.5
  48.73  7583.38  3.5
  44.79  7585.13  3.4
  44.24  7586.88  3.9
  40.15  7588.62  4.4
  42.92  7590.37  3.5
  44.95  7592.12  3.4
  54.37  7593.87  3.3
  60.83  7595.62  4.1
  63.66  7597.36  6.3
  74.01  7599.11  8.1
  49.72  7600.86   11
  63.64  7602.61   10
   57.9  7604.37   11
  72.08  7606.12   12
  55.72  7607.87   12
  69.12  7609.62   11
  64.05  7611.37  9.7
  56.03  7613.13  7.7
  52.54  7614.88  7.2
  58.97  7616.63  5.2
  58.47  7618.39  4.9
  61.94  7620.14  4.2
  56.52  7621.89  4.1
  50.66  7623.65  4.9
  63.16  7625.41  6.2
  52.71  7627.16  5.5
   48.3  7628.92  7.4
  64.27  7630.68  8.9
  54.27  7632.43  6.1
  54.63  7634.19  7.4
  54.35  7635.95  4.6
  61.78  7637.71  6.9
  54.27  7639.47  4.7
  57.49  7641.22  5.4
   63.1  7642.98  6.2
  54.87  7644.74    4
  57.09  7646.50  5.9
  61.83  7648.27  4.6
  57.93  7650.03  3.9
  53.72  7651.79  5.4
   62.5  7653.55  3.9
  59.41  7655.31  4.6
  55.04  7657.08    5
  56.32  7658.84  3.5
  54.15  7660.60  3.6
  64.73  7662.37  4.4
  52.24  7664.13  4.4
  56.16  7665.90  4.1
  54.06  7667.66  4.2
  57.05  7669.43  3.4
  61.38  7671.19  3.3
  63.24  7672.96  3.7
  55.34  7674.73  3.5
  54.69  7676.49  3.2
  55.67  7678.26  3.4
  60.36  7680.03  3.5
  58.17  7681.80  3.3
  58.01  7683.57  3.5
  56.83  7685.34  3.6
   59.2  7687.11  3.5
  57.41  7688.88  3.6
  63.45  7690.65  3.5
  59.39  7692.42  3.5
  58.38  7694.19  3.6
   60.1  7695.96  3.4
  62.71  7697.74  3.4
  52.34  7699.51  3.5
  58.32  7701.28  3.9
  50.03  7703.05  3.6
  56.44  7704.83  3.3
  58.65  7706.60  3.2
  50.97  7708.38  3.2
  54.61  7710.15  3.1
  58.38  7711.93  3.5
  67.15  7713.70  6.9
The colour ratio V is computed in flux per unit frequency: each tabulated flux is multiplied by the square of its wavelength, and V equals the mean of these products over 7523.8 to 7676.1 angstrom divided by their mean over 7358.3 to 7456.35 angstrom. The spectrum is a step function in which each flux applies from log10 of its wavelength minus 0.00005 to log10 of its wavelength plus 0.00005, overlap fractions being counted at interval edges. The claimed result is 1.00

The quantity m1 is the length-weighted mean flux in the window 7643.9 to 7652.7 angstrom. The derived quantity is 57.1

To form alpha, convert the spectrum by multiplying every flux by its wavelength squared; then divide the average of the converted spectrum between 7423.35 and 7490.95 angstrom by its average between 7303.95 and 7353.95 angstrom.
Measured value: 1.10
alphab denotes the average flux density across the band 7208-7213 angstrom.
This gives 50.7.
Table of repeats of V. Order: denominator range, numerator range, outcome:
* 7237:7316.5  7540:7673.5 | 1.10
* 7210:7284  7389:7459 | 1.11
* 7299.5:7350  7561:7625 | 1.07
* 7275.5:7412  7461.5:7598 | 1.05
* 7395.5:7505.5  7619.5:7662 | 1.01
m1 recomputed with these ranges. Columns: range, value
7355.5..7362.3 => 59.5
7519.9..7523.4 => 59.8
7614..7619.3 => 56.8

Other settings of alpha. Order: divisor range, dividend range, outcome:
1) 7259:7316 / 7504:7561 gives 1.14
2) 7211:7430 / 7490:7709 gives 1.08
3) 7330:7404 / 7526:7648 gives 1.03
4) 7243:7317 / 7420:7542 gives 1.12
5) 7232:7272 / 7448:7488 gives 1.09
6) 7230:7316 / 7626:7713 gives 1.14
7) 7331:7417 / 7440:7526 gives 1.05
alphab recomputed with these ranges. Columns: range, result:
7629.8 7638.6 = 57.8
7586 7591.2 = 42.4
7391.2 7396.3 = 61.6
